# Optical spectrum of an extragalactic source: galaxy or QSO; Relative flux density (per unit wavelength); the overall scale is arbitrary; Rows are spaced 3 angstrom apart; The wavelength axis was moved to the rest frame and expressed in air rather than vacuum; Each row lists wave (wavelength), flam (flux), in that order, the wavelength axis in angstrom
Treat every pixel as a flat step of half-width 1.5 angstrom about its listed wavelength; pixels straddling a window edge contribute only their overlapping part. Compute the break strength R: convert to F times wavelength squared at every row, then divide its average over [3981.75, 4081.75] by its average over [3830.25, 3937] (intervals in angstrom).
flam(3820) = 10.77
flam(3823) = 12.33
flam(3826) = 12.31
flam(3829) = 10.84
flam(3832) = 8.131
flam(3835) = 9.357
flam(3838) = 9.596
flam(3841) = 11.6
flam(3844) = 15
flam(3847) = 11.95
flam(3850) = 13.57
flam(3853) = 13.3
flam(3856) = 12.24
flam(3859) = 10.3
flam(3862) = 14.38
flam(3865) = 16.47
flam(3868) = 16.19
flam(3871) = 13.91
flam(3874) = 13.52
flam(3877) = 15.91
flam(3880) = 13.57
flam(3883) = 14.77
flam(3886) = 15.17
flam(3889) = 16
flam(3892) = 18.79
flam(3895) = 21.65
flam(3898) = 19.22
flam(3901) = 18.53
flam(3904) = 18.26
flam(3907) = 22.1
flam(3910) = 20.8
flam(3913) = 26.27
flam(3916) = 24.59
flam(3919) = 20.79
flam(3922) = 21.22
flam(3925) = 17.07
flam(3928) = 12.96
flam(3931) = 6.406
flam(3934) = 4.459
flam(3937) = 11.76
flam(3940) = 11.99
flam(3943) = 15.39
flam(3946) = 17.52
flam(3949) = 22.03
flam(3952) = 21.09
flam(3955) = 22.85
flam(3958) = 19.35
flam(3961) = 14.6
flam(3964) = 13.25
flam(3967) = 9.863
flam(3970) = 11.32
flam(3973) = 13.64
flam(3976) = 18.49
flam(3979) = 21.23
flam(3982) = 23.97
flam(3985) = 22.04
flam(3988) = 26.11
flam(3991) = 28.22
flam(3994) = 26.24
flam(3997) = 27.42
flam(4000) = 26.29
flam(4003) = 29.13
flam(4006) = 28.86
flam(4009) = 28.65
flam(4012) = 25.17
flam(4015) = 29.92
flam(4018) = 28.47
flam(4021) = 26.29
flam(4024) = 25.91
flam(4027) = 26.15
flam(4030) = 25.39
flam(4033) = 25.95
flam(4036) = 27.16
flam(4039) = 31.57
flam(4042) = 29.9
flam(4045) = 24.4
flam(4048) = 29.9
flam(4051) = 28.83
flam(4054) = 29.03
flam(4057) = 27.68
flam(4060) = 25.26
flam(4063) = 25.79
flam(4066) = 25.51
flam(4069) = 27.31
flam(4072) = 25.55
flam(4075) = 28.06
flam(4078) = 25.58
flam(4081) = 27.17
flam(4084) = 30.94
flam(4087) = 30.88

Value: 1.9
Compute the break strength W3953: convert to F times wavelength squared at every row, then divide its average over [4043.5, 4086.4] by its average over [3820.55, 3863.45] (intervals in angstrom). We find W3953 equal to 2.60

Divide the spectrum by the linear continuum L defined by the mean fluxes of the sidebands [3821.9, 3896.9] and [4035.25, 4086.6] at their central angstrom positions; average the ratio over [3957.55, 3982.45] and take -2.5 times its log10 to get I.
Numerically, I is 0.34 mag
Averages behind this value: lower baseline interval 13.7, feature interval 15.7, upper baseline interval 27.7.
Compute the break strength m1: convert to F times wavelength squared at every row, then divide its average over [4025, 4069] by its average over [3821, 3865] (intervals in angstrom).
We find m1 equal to 2.5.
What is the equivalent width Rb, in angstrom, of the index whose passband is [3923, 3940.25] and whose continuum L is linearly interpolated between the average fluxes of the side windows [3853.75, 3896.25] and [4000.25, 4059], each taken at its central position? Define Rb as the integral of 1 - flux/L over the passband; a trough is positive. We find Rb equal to 7.6 angstrom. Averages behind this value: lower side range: 15.1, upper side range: 27.8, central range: 11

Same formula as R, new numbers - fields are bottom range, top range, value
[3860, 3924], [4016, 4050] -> 1.62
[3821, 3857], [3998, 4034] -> 2.55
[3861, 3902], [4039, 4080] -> 1.83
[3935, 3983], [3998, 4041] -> 1.71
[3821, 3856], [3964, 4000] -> 1.91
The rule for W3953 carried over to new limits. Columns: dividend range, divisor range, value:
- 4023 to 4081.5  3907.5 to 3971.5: 1.74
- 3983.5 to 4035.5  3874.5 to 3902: 1.69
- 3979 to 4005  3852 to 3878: 1.98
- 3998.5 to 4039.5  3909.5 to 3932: 1.52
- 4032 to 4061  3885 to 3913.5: 1.55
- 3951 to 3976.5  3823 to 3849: 1.51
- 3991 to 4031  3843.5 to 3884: 2.11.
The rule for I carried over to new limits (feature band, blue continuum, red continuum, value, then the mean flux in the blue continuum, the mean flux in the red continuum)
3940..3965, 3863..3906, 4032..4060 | 0.19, 16.6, 28.1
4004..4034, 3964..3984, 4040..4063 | -0.19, 16.3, 27.8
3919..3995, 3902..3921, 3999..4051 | 0.37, 22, 27.6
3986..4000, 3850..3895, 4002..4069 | -0.11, 14.8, 27.5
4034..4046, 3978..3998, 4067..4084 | -0.08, 25.1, 27.1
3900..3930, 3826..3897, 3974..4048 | -0.11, 13.8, 26.4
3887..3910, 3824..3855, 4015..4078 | -0.20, 11.6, 27.2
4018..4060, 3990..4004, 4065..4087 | 0.00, 27.4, 27.5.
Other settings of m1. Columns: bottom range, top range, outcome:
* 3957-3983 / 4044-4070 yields 1.77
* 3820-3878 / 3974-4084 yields 2.31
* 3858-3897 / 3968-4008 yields 1.58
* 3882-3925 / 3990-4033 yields 1.45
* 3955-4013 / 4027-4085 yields 1.30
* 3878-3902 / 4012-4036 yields 1.67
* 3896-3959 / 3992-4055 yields 1.63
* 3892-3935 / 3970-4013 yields 1.38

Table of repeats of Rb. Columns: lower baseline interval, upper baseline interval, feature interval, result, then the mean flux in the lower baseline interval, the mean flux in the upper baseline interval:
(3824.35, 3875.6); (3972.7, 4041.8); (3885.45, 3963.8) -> 3.9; 12.5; 26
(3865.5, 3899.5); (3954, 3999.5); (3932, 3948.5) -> 5.3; 16.3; 20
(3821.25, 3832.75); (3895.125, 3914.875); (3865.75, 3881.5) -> 2.1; 11.1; 21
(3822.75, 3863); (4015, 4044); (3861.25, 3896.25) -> -2.6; 11.7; 27.5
